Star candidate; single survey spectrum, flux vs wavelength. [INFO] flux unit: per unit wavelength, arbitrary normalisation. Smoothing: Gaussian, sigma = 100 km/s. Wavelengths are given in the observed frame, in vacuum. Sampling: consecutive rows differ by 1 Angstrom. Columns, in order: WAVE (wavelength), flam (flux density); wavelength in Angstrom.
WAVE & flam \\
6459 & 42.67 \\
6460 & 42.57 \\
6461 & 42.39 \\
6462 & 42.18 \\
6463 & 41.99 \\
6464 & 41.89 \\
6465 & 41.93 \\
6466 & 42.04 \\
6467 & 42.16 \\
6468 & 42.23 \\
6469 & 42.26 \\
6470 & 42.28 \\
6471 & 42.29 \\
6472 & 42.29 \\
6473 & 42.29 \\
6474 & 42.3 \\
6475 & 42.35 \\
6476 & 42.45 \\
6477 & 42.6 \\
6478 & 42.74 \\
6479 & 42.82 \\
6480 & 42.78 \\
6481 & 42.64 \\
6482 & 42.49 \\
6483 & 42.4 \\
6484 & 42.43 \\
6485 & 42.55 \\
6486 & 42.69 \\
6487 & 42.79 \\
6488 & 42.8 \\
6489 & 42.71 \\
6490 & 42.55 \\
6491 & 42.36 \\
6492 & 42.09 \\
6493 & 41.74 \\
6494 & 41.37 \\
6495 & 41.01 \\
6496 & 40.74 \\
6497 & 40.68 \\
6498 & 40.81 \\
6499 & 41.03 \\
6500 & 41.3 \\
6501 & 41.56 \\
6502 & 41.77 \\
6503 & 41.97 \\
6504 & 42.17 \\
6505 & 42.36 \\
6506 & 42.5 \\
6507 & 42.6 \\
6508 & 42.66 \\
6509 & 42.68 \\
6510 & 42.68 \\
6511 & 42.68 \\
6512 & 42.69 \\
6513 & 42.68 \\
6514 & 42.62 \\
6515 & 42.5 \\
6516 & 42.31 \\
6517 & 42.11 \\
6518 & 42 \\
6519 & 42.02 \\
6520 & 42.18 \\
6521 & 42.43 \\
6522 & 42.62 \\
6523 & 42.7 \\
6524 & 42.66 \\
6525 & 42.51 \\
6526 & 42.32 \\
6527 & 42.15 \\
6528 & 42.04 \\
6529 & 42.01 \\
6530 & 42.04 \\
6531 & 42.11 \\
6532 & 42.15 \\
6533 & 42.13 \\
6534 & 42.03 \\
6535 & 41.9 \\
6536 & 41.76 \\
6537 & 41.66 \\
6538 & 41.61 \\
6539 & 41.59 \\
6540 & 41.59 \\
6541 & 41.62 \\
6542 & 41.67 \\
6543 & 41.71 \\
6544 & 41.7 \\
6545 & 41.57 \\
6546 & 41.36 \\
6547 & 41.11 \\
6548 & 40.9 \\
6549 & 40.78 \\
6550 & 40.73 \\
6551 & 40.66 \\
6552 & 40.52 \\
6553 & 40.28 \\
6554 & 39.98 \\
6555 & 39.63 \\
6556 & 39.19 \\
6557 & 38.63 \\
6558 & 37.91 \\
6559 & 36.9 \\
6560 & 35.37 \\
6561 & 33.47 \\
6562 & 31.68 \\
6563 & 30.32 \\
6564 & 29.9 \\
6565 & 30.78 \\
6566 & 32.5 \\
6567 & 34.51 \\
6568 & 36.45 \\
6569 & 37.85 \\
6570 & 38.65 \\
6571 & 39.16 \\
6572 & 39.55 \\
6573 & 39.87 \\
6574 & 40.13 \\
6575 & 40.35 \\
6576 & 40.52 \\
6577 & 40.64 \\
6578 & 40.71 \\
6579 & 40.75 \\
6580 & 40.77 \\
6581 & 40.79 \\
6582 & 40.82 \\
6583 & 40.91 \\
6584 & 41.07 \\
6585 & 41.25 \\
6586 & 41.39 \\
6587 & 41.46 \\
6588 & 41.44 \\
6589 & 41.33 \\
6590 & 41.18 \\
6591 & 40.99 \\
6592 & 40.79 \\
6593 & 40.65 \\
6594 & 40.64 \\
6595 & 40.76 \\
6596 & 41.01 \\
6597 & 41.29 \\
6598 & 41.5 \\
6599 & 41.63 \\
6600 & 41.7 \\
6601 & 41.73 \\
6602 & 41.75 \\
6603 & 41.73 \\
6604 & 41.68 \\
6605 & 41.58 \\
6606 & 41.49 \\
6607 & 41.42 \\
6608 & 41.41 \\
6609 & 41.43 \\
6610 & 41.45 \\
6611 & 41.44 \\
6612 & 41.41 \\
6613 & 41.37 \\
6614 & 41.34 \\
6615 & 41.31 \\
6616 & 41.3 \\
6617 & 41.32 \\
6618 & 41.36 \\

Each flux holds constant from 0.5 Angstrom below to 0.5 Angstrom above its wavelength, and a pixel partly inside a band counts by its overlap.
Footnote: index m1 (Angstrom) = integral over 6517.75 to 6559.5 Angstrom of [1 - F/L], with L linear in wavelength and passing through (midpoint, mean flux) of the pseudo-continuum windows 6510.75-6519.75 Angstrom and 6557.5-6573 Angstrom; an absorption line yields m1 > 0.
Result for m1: -2.5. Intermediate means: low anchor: 42.4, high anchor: 35.2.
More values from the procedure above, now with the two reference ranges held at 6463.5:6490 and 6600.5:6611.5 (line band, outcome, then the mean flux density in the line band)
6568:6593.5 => 0.8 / 40.4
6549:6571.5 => 2.8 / 36.7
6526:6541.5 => 0.1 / 41.9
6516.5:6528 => -0.1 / 42.3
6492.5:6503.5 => 0.3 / 41.3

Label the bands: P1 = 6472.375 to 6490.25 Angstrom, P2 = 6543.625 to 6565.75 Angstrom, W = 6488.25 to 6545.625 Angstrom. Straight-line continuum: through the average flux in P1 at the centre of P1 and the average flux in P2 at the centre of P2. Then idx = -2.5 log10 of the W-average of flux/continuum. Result -0.05 mag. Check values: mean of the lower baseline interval 42.6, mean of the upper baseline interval 37.8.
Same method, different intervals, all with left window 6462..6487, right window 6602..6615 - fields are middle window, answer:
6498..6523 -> 0.00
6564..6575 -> 0.14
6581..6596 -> 0.02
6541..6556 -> 0.03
